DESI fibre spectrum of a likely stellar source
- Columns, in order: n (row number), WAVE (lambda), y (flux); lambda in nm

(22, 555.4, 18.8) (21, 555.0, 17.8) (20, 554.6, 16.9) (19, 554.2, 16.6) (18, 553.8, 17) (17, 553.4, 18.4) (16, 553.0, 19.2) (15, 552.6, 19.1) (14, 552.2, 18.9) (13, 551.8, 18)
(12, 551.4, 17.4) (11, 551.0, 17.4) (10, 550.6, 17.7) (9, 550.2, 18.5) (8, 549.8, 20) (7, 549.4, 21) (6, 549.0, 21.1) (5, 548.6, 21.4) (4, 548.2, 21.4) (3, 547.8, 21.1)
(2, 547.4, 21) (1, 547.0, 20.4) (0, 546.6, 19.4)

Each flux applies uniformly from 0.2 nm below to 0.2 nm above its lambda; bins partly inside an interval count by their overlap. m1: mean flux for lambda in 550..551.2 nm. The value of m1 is 17.9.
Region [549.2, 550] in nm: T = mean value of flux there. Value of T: 20.5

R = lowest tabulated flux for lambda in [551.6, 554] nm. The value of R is 17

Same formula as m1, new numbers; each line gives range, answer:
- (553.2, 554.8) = 17.2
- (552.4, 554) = 18.4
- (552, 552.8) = 19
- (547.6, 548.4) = 21.2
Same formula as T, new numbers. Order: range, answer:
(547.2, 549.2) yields 21.2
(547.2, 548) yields 21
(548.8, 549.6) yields 21.1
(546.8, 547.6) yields 20.7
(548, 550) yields 21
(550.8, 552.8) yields 18.2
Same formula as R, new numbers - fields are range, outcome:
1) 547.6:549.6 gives 21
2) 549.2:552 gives 17.4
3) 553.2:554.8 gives 16.6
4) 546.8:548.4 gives 20.4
